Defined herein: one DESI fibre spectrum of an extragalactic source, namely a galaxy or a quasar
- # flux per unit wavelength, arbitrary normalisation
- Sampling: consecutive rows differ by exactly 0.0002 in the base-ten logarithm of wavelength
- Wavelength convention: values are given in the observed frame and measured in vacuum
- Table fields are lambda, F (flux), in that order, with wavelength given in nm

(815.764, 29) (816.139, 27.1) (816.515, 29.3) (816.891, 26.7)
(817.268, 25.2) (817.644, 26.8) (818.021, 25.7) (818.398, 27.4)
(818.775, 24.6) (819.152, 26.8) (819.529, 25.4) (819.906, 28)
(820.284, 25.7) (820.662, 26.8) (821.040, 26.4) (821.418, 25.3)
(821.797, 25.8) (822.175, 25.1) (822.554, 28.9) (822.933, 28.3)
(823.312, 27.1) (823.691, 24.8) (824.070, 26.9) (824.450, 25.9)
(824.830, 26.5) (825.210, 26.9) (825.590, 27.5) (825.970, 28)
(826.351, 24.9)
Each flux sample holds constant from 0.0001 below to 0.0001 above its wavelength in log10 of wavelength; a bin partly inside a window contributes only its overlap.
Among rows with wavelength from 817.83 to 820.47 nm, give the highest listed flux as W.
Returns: 28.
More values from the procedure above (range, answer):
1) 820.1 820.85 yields 26.8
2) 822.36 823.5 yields 28.9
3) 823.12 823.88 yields 27.1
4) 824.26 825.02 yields 26.5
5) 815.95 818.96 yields 29.3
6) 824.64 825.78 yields 27.5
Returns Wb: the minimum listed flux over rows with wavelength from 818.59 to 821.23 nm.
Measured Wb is 24.6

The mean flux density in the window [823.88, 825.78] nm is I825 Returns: 26.7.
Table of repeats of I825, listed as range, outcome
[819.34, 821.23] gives 26.5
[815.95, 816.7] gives 28.2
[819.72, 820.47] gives 26.8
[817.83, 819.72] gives 26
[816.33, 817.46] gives 27.1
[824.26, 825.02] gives 26.2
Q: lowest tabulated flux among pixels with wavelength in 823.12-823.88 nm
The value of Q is 24.8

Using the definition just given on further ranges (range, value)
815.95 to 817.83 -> 25.2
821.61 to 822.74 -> 25.1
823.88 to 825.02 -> 25.9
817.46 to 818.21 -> 25.7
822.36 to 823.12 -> 28.3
